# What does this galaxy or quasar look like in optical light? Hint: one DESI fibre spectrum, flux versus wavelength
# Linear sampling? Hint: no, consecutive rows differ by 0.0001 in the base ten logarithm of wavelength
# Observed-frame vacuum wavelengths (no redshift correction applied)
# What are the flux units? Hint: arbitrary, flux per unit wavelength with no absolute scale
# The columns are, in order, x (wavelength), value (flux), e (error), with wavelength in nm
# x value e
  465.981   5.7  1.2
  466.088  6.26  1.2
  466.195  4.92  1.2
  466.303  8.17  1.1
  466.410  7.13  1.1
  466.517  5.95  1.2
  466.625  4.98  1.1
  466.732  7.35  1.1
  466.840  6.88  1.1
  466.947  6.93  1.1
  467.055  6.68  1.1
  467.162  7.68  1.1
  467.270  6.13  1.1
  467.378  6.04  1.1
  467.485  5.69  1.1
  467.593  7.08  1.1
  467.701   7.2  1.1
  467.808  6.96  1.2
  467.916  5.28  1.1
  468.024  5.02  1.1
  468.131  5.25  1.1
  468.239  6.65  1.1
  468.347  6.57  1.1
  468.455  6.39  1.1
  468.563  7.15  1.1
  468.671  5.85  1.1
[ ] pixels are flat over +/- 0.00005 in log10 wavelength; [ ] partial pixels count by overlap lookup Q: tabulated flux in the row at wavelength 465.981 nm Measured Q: 5.7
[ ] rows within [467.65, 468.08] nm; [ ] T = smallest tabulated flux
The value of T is 5.02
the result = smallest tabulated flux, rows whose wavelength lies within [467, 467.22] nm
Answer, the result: 6.68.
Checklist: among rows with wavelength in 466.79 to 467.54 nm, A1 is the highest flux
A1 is 7.68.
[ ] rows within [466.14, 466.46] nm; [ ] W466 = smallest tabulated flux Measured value 4.92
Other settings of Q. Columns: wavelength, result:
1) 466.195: 4.92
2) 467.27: 6.13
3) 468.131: 5.25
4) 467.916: 5.28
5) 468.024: 5.02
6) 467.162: 7.68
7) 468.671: 5.85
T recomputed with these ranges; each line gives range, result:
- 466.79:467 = 6.88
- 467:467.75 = 5.69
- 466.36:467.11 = 4.98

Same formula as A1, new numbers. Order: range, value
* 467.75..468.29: 6.96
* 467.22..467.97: 7.2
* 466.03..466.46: 8.17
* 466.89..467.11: 6.93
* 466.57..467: 7.35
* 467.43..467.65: 7.08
